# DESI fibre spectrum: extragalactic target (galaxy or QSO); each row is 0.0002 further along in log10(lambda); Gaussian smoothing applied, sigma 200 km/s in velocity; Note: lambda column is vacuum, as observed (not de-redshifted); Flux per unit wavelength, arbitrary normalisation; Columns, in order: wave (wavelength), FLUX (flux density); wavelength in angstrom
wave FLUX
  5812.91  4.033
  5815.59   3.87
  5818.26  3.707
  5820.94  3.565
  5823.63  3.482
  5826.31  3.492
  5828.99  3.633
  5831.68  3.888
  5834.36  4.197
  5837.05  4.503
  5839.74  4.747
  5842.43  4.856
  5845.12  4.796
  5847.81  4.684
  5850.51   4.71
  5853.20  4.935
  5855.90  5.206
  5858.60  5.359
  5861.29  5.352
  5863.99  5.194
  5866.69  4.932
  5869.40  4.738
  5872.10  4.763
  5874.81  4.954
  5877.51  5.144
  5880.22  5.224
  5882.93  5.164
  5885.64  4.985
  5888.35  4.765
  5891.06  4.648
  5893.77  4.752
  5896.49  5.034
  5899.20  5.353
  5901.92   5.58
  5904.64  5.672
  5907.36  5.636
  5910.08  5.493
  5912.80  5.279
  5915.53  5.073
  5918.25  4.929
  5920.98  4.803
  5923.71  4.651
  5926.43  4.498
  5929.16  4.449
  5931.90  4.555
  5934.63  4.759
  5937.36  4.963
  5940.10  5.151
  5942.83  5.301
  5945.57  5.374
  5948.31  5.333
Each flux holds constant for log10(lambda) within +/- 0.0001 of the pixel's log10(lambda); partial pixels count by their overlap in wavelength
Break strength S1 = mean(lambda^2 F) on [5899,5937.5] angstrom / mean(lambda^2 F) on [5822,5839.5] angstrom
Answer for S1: 1.3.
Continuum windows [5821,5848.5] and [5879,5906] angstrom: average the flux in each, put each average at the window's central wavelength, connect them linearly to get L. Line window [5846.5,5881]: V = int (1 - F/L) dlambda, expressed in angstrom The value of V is -2.68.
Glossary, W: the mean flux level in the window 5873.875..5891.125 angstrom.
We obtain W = 5.01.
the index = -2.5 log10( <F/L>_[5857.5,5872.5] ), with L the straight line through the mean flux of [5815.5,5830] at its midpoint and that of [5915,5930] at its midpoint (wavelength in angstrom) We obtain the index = -0.24 mag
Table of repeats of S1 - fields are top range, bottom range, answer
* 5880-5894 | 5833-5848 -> 1.08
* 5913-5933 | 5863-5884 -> 0.96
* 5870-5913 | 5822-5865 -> 1.15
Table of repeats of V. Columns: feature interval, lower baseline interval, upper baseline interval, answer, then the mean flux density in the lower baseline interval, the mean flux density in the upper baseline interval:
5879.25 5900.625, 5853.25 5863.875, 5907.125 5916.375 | 1.30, 5.25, 5.35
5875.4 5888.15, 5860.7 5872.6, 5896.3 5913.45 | 0.23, 4.99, 5.47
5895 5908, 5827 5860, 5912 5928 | -1.75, 4.61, 4.85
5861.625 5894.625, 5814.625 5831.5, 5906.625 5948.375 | -4.60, 3.64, 5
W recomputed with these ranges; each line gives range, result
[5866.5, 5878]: 4.88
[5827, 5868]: 4.71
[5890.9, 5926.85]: 5.13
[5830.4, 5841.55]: 4.36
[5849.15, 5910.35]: 5.11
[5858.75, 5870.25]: 5.1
